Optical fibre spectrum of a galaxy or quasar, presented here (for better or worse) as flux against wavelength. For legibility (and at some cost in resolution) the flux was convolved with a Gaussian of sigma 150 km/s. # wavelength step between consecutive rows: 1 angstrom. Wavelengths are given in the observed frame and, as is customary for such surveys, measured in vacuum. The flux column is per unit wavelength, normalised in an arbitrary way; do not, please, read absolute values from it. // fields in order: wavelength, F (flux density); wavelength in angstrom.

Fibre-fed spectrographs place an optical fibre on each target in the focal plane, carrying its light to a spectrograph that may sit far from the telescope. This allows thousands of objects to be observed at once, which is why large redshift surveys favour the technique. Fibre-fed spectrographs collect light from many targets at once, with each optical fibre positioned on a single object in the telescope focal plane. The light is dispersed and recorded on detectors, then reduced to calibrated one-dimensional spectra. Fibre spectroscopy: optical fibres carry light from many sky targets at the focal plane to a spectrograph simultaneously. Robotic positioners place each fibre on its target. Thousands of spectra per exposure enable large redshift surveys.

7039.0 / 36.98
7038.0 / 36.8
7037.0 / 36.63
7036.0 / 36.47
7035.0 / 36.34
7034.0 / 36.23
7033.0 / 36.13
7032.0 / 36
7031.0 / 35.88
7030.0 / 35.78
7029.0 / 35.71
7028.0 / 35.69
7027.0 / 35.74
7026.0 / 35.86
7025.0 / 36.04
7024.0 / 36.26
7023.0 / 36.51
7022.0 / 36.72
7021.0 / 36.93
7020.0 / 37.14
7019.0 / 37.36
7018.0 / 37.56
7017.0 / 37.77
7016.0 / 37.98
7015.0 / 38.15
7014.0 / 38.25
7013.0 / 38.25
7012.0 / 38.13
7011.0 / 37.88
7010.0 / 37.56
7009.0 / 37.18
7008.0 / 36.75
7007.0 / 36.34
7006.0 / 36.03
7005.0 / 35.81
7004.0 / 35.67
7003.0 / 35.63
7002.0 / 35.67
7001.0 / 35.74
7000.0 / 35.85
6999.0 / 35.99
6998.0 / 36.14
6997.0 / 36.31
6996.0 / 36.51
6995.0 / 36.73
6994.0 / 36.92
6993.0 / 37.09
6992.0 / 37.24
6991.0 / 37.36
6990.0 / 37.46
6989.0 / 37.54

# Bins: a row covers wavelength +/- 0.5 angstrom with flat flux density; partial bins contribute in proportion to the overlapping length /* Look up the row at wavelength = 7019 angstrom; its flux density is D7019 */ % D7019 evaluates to 37.36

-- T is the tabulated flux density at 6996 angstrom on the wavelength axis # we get 36.51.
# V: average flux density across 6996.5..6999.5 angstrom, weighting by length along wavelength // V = 36.1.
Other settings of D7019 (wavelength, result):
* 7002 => 35.67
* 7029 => 35.71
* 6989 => 37.54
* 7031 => 35.88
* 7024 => 36.26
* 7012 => 38.13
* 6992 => 37.24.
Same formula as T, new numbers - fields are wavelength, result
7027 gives 35.74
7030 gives 35.78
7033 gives 36.13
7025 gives 36.04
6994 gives 36.92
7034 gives 36.23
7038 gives 36.8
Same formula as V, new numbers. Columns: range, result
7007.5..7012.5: 37.5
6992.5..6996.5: 36.8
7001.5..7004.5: 35.7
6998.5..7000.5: 35.9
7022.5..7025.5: 36.3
